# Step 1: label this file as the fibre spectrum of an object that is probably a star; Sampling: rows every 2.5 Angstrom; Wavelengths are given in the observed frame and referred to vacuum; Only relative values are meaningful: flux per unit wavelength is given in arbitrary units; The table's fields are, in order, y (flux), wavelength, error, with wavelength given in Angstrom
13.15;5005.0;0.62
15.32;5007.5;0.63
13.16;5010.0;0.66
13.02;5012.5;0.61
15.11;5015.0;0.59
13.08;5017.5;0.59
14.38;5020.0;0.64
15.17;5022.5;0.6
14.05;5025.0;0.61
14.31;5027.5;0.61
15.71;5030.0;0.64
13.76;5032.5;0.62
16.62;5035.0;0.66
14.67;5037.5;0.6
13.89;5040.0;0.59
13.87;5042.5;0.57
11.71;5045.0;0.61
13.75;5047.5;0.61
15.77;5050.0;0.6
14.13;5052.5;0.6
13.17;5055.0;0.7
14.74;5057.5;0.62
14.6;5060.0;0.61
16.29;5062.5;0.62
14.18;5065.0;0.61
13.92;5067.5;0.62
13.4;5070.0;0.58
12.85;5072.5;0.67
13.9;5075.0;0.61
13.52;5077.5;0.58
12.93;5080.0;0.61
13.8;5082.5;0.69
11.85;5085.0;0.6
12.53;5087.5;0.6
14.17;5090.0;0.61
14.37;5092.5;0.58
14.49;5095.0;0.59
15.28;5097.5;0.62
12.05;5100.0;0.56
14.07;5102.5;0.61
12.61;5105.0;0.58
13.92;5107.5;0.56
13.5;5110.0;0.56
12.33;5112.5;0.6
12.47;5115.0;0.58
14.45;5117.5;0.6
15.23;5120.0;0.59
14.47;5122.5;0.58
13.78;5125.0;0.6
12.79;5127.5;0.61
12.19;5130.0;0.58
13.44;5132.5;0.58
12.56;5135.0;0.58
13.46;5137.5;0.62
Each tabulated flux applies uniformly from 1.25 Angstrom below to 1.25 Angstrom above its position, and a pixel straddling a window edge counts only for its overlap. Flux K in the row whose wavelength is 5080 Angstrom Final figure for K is 12.93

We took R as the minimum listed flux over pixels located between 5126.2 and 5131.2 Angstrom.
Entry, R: 12.19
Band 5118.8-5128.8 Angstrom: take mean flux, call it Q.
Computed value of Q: 14.1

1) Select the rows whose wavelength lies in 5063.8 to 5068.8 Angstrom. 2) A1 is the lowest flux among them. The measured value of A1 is 13.92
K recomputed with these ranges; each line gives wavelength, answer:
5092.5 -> 14.37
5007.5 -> 15.32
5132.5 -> 13.44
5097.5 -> 15.28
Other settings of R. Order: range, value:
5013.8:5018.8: 13.08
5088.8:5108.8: 12.05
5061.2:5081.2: 12.85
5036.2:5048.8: 11.71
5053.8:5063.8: 13.17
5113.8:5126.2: 12.47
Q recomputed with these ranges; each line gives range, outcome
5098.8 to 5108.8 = 13.2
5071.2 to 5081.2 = 13.3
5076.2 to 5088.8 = 12.9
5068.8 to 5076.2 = 13.4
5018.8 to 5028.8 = 14.5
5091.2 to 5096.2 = 14.4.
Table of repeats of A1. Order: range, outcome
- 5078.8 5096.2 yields 11.85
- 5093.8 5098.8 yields 14.49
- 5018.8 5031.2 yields 14.05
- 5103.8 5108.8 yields 12.61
